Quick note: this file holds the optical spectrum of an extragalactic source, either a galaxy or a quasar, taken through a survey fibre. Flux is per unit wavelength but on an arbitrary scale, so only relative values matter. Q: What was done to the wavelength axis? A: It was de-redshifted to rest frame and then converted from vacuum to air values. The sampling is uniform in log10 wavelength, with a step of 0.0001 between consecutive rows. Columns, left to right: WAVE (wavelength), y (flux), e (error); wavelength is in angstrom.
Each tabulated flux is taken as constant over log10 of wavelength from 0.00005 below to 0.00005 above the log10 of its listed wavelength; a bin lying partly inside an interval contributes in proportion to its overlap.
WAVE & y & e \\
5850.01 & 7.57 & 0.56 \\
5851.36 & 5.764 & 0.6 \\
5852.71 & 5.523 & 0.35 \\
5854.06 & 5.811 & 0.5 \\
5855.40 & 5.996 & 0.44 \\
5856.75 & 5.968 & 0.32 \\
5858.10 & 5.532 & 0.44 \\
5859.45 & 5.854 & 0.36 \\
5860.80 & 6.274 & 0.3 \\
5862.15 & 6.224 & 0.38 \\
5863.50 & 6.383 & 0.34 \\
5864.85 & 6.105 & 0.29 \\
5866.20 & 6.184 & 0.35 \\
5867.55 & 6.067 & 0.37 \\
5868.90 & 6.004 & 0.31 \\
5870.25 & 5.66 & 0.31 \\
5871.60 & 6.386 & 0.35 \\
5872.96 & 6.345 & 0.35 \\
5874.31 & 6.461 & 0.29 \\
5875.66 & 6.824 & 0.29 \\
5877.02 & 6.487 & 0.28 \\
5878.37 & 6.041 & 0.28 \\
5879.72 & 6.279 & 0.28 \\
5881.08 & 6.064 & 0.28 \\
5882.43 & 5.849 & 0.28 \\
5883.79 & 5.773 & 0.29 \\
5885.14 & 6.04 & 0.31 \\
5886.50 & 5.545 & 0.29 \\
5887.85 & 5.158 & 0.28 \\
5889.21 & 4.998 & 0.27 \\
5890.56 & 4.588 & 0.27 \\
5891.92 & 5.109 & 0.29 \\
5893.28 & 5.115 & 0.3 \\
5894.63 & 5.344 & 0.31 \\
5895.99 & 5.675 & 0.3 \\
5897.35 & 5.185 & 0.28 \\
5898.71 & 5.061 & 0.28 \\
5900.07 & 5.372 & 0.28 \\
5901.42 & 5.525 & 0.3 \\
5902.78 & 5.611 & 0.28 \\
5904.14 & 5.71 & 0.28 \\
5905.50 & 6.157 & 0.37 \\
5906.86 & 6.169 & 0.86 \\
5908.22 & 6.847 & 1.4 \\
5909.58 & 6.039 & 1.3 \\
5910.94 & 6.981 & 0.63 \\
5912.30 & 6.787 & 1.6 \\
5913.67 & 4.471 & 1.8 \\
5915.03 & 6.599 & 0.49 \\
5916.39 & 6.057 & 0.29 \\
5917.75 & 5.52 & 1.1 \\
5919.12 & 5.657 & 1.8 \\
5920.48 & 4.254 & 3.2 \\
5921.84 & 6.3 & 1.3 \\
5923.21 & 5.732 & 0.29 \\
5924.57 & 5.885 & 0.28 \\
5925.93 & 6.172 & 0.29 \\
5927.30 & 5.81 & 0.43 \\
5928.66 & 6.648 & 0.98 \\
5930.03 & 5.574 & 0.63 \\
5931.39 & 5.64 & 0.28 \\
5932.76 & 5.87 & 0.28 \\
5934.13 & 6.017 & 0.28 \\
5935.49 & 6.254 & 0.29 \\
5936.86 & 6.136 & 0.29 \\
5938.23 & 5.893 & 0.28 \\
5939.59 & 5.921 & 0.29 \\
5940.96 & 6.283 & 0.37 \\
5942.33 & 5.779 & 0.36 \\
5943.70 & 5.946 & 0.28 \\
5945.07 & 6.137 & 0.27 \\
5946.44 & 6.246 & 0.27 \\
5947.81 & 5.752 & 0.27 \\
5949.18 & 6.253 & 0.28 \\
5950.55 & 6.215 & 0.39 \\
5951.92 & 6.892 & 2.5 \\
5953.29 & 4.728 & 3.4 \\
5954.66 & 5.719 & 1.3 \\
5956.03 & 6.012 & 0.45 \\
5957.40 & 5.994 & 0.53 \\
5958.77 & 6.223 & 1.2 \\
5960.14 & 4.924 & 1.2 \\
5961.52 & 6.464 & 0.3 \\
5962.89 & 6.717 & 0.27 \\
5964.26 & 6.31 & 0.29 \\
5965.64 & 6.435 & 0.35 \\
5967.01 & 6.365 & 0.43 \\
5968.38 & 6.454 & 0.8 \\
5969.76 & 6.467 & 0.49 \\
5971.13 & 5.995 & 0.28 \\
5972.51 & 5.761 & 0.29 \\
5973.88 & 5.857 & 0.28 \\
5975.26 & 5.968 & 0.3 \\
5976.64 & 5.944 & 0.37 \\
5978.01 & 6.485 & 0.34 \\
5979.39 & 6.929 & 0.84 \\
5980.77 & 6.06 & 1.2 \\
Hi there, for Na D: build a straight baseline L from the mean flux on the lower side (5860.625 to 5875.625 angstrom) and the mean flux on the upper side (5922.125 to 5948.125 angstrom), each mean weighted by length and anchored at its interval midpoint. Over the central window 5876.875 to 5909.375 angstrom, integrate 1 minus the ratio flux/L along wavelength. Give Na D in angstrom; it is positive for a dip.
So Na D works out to 2.6 angstrom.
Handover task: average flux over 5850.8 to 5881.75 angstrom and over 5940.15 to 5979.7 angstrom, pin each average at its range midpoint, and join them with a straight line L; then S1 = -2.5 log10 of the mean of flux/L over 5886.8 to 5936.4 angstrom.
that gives 0.07 mag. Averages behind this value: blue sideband 6.1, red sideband 6.1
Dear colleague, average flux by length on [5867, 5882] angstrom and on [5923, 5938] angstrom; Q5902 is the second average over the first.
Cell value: 0.96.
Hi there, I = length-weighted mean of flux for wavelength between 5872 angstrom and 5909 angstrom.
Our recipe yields 5.76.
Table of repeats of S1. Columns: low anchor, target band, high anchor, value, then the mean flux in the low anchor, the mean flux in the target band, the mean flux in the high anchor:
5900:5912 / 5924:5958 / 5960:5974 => 0.03 mag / 6.11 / 5.99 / 6.22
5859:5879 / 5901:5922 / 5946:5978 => 0.04 mag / 6.22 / 5.91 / 6.08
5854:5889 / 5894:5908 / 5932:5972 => 0.08 mag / 6.04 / 5.62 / 6.08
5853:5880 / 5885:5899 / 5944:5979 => 0.17 mag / 6.13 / 5.23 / 6.1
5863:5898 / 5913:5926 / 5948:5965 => 0.05 mag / 5.83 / 5.65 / 6.03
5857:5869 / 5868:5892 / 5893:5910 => 0.00 mag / 6.07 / 5.89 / 5.69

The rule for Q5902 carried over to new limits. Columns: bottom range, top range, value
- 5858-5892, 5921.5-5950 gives 1.01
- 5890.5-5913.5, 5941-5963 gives 1.05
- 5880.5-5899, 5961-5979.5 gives 1.16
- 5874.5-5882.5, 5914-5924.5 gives 0.90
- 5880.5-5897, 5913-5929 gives 1.06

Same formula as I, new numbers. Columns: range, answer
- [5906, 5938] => 5.97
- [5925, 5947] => 6.02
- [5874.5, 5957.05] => 5.85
